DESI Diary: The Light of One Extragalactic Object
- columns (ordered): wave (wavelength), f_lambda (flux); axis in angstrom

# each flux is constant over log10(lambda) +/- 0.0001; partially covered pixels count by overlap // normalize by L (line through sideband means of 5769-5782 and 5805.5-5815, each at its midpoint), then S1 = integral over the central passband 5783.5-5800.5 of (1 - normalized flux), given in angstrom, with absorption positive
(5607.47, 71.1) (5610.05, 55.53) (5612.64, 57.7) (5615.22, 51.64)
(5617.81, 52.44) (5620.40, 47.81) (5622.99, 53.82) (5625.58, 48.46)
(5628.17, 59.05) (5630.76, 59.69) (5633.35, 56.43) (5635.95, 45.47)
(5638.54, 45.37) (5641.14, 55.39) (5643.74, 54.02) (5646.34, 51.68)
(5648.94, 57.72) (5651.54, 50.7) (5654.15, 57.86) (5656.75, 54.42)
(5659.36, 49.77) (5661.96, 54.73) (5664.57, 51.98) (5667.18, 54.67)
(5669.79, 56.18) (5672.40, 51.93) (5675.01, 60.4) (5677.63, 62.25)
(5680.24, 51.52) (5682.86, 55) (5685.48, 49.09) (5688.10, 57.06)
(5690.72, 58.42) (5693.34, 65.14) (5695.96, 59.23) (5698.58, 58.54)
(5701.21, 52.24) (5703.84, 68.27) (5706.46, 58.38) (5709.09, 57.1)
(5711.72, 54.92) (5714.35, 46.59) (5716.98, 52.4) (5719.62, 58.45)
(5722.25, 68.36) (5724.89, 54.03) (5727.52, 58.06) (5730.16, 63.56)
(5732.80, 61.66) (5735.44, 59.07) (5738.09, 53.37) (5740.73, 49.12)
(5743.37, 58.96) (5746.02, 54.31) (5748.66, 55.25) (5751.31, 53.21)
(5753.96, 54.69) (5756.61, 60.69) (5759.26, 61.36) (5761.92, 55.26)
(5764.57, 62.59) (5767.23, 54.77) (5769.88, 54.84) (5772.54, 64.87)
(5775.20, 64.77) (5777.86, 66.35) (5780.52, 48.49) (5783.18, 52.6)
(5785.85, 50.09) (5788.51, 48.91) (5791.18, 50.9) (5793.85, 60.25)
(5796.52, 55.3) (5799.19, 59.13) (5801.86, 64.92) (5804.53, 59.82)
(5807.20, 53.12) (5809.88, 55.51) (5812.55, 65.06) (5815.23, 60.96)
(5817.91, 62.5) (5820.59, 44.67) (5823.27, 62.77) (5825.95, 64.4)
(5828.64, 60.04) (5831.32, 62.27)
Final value 1.49 angstrom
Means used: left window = 60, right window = 58.3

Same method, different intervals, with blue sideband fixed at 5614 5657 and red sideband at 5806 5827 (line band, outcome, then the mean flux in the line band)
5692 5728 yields -1.7 angstrom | 58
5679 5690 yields 0.2 angstrom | 53.4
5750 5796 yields 0.4 angstrom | 56.7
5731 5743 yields 0.0 angstrom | 56.4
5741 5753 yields 0.3 angstrom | 54.9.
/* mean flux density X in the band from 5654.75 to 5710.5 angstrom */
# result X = 56.5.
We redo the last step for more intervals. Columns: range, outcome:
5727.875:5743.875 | 57.6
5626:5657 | 53.8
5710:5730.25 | 56.7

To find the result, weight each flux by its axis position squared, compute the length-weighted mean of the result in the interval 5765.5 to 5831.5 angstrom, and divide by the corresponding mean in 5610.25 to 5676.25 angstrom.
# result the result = 1.14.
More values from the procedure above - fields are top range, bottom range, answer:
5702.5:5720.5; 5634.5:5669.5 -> 1.09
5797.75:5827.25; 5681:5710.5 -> 1.07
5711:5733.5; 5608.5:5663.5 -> 1.11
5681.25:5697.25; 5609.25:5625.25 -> 1.11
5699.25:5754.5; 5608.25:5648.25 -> 1.10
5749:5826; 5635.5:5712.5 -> 1.08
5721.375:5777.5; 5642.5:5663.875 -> 1.12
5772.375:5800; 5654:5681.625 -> 1.06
